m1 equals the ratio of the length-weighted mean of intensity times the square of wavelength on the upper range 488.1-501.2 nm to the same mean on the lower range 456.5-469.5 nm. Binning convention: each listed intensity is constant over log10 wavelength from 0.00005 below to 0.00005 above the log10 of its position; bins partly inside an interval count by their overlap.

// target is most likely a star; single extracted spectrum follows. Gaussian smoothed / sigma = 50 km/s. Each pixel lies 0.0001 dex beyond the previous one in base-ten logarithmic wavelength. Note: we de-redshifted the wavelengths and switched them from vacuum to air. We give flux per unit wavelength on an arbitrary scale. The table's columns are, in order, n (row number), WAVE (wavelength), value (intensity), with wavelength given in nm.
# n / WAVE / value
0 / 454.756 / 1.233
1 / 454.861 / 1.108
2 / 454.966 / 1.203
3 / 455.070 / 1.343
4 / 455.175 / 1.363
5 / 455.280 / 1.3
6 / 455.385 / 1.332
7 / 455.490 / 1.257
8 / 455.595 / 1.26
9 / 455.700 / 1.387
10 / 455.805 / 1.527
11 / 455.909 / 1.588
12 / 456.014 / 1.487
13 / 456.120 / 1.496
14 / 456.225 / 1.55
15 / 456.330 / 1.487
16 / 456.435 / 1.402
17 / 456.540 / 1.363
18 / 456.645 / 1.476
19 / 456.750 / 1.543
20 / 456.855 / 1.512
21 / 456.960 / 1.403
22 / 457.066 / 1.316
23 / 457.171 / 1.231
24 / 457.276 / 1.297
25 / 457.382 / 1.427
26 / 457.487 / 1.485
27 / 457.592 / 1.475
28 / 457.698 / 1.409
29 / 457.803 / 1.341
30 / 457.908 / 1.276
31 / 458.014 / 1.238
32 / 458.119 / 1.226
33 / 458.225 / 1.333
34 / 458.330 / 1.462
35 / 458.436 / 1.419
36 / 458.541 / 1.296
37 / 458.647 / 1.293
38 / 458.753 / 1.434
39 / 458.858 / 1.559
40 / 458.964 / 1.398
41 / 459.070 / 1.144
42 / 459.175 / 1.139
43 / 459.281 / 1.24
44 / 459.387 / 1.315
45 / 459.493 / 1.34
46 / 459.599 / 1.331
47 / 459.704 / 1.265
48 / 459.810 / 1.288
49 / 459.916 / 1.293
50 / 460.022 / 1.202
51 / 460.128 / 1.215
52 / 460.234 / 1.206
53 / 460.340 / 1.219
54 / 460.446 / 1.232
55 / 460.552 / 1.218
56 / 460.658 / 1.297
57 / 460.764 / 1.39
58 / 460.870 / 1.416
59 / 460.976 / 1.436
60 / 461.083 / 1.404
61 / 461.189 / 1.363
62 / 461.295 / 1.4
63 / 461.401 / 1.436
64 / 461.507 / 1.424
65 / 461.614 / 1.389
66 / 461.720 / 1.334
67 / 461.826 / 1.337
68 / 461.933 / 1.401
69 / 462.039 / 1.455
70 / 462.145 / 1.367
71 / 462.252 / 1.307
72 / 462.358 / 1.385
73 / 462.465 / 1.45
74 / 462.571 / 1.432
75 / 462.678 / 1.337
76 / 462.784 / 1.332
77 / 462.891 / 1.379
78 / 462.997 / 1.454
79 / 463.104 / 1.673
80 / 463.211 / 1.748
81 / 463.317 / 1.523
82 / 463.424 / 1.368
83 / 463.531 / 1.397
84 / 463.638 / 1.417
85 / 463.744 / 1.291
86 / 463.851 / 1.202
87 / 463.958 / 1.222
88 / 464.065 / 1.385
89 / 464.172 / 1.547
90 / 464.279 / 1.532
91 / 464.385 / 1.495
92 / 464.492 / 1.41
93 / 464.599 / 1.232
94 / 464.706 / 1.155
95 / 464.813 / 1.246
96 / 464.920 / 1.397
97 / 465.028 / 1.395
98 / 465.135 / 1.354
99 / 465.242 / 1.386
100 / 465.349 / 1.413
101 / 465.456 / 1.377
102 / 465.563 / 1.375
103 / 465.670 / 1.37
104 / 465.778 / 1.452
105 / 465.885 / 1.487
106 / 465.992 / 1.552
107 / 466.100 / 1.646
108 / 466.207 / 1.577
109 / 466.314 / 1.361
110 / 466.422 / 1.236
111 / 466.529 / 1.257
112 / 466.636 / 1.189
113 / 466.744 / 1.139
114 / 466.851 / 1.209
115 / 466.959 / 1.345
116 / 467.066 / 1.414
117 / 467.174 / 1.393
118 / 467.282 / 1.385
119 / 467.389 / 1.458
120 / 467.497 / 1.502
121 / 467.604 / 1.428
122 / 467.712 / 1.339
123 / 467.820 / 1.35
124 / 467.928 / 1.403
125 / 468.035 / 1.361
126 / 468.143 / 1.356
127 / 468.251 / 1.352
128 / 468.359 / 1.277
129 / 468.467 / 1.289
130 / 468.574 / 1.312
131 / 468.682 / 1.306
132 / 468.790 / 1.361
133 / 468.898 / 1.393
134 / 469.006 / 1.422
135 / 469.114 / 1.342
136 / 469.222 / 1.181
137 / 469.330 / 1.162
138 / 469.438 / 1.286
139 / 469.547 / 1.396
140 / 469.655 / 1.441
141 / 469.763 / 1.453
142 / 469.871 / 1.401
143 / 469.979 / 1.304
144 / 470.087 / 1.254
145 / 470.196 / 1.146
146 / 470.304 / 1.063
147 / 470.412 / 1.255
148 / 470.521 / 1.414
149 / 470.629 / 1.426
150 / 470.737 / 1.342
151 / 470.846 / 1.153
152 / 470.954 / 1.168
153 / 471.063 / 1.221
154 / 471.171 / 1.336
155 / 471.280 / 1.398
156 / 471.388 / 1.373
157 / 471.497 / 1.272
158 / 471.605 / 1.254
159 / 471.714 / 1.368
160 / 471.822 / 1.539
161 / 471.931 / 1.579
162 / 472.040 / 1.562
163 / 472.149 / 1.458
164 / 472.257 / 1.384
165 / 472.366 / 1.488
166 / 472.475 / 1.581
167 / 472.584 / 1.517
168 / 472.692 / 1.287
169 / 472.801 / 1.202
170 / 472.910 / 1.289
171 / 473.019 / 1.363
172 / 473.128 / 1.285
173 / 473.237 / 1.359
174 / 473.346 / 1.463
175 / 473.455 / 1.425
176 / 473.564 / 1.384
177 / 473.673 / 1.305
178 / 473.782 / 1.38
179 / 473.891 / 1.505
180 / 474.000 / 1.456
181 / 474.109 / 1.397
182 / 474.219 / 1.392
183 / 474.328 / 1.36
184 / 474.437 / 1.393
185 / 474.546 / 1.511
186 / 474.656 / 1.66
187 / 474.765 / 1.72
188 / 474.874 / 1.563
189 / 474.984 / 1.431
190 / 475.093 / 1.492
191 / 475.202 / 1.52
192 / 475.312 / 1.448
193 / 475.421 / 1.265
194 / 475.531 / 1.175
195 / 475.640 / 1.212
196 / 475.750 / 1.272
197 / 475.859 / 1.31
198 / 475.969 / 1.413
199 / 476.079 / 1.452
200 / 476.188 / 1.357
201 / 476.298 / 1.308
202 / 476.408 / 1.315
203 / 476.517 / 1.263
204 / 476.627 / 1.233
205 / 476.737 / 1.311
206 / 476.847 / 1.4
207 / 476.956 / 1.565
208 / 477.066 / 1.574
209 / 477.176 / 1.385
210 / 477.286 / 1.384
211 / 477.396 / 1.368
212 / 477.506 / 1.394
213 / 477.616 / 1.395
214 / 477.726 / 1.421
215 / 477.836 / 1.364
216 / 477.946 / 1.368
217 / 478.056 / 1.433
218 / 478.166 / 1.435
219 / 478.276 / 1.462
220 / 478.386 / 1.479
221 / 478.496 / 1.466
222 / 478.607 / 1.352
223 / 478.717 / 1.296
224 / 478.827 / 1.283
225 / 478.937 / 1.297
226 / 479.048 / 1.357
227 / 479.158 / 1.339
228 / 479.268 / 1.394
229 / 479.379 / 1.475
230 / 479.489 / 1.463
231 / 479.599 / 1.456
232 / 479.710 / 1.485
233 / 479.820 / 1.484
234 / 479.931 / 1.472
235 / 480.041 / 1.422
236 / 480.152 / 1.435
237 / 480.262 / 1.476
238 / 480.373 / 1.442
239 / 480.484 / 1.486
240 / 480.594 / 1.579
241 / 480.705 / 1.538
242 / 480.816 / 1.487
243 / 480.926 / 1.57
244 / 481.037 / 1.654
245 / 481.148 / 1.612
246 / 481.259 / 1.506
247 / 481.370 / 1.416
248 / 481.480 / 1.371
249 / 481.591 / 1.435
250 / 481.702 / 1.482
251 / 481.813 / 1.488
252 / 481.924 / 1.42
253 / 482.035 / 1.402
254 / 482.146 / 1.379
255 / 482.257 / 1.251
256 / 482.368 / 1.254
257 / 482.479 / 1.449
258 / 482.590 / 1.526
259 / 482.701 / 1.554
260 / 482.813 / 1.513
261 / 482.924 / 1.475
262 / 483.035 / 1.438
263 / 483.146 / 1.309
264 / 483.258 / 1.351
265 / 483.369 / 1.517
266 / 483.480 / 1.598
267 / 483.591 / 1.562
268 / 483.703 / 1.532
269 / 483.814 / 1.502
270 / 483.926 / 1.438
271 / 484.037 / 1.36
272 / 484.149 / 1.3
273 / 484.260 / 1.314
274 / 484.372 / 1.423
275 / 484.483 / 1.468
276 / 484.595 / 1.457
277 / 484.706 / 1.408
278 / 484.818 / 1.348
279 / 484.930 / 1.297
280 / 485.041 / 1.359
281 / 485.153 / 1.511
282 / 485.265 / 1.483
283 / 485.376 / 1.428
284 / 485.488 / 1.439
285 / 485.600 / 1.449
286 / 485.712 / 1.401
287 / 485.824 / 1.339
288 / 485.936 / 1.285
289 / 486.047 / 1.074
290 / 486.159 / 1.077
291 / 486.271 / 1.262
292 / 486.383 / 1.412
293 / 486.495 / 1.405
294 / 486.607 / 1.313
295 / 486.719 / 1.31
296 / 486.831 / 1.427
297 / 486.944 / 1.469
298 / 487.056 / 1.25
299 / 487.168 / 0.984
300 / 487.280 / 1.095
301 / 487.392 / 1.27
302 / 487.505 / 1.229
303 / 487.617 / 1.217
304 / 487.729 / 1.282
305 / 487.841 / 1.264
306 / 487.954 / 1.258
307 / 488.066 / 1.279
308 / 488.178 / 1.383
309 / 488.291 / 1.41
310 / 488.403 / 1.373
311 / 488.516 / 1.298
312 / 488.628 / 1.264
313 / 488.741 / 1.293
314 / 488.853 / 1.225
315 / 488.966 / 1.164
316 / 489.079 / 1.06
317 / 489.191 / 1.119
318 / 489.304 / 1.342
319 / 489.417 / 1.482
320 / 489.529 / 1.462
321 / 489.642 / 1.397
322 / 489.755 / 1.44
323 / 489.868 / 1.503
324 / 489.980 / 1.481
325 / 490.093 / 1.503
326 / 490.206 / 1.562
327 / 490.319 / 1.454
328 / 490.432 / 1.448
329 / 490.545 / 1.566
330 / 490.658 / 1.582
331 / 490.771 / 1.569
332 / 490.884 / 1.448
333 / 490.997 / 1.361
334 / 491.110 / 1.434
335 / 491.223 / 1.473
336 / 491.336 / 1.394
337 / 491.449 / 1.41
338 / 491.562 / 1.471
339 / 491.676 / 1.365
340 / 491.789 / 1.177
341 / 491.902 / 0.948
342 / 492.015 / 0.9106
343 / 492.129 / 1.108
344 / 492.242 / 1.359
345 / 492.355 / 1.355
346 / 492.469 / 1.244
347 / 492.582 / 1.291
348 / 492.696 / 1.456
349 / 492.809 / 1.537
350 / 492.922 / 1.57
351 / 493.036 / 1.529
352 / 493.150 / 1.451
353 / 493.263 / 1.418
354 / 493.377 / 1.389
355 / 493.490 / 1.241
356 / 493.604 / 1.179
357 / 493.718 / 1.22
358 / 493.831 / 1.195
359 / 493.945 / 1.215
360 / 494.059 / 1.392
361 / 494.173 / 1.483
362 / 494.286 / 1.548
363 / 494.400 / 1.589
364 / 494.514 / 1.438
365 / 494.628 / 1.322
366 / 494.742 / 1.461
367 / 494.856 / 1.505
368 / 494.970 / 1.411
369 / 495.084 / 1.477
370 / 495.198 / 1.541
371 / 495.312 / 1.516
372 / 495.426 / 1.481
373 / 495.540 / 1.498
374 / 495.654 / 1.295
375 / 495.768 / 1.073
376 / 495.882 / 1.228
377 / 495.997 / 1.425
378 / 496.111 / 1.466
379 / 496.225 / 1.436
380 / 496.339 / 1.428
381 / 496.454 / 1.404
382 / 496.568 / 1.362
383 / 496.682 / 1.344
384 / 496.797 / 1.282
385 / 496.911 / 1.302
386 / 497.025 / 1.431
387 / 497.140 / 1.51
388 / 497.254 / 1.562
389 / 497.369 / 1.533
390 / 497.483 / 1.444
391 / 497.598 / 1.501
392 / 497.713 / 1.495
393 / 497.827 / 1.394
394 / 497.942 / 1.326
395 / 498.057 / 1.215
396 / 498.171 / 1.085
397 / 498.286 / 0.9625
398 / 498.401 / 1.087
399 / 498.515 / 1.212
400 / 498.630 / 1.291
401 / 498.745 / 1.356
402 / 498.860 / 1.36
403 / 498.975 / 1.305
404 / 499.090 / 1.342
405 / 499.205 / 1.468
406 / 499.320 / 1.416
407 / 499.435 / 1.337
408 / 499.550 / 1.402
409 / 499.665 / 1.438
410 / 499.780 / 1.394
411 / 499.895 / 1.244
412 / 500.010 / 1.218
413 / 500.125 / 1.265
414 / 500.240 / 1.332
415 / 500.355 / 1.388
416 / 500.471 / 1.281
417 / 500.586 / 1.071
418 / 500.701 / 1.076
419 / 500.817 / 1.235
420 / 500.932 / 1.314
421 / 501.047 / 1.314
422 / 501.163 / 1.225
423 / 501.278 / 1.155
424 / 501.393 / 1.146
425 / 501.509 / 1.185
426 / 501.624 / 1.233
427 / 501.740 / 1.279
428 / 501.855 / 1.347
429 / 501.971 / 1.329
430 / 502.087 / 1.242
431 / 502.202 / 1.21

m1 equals 1.1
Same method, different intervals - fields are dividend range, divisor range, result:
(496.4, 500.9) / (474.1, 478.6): 1.03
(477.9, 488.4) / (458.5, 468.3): 1.11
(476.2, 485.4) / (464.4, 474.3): 1.10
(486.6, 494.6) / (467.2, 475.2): 1.06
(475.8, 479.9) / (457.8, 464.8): 1.10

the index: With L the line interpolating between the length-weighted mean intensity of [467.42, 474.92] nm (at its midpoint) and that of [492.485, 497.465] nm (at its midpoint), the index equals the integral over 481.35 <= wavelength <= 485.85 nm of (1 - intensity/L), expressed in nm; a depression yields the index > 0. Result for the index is -0.120 nm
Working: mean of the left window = 1.37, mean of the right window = 1.4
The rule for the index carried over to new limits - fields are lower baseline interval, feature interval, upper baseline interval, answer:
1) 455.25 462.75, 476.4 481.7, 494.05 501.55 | -0.30 nm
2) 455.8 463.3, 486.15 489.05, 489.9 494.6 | 0.22 nm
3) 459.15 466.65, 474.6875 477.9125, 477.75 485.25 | 0.06 nm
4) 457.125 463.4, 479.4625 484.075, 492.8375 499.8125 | -0.33 nm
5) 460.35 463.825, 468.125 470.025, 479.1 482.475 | 0.11 nm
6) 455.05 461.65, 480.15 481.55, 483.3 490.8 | -0.15 nm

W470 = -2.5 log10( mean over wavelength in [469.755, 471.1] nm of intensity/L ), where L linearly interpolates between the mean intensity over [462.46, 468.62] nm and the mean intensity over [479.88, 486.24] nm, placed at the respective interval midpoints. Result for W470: 0.10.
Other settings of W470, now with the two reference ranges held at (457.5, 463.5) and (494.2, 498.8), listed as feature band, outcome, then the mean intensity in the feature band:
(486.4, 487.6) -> 0.08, 1.28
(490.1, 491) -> -0.10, 1.51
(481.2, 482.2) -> -0.05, 1.43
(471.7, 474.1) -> -0.04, 1.42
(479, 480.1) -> -0.05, 1.44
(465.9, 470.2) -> 0.01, 1.35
